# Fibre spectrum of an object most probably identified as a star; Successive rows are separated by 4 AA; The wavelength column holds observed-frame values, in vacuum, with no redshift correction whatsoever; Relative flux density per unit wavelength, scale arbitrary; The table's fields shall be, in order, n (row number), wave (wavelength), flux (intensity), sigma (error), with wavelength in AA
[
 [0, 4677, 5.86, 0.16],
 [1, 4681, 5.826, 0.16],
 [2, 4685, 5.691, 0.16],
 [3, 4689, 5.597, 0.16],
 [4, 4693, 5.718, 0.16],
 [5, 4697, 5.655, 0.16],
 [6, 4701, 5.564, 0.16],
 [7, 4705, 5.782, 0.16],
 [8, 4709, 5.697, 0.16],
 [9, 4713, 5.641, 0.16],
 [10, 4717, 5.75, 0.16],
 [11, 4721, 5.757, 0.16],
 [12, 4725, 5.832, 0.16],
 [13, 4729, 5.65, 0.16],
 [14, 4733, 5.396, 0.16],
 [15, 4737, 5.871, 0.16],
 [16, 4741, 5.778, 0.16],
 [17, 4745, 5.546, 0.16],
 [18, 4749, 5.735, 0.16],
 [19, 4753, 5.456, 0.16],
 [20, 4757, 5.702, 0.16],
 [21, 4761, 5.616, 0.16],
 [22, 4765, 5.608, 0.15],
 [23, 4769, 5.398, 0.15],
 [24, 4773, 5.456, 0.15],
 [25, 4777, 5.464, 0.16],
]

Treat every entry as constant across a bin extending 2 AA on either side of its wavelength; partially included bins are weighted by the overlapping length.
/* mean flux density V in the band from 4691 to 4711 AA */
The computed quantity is 5.68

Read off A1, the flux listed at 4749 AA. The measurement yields 5.735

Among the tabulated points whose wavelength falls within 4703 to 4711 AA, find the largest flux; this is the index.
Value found 5.782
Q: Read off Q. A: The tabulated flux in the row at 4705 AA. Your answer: 5.782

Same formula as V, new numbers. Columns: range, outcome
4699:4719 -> 5.69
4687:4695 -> 5.66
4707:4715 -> 5.67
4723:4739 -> 5.69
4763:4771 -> 5.5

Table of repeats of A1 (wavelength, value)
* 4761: 5.616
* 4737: 5.871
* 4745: 5.546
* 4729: 5.65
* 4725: 5.832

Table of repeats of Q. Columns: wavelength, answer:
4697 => 5.655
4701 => 5.564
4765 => 5.608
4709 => 5.697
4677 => 5.86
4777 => 5.464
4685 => 5.691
